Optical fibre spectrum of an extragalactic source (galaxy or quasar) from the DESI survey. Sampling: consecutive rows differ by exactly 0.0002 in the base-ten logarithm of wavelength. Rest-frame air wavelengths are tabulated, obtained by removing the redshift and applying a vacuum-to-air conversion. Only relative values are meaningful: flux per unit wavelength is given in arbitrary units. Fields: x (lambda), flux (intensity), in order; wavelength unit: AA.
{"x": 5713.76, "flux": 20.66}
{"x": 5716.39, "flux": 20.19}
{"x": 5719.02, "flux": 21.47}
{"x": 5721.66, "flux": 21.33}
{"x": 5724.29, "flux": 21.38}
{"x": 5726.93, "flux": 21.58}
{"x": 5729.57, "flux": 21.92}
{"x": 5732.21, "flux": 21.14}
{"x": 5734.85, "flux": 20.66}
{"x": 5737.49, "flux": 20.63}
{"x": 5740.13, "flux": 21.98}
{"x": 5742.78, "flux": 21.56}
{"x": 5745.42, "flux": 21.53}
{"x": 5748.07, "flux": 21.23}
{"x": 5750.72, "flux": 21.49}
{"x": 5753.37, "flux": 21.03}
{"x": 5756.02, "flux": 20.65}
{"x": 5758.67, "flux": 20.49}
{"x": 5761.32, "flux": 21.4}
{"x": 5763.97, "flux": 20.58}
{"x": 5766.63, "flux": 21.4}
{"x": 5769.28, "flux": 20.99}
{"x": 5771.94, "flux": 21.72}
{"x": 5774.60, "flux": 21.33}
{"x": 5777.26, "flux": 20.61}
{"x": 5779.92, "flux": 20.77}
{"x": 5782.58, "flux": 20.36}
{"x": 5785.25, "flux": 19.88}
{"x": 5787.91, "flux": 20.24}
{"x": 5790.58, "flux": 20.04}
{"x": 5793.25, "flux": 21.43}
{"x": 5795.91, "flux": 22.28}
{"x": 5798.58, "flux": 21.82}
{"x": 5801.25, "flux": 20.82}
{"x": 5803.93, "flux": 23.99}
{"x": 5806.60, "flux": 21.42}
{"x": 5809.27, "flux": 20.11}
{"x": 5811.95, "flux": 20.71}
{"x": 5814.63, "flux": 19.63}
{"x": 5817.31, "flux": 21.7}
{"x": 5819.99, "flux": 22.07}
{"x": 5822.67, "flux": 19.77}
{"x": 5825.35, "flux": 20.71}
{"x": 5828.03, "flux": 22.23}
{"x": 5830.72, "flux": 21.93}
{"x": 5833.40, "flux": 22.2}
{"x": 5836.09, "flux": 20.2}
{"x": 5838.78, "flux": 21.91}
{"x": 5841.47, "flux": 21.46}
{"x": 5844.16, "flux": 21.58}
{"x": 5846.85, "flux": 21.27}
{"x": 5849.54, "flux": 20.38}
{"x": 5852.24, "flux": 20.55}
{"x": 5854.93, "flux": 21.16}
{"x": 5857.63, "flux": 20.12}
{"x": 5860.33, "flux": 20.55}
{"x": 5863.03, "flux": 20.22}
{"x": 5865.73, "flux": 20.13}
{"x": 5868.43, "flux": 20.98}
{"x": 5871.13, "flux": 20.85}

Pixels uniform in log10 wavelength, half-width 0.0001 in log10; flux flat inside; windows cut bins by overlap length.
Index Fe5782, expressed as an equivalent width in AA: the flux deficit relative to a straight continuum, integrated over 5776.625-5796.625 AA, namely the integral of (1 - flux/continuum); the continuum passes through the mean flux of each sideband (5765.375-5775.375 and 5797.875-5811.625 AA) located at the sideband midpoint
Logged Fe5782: 0.7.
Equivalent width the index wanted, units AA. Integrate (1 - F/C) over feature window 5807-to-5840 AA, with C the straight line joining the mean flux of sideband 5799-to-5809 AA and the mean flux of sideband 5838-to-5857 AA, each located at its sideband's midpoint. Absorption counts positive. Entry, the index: 0.6 AA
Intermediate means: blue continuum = 21.8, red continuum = 21.1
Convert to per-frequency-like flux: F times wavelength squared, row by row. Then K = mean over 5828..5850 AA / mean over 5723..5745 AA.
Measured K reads 1.04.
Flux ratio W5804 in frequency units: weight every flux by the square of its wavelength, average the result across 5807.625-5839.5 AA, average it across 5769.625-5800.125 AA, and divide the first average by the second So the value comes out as 1.0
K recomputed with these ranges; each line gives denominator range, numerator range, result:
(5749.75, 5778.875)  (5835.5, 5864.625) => 1.02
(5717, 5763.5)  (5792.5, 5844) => 1.04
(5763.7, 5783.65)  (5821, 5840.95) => 1.03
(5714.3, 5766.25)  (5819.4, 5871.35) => 1.03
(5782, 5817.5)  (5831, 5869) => 1.01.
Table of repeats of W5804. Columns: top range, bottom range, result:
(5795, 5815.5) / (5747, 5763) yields 1.03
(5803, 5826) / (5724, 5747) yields 1.01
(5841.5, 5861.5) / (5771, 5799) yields 1.02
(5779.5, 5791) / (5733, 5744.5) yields 0.97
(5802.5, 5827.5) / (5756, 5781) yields 1.02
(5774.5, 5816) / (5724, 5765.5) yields 1.01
